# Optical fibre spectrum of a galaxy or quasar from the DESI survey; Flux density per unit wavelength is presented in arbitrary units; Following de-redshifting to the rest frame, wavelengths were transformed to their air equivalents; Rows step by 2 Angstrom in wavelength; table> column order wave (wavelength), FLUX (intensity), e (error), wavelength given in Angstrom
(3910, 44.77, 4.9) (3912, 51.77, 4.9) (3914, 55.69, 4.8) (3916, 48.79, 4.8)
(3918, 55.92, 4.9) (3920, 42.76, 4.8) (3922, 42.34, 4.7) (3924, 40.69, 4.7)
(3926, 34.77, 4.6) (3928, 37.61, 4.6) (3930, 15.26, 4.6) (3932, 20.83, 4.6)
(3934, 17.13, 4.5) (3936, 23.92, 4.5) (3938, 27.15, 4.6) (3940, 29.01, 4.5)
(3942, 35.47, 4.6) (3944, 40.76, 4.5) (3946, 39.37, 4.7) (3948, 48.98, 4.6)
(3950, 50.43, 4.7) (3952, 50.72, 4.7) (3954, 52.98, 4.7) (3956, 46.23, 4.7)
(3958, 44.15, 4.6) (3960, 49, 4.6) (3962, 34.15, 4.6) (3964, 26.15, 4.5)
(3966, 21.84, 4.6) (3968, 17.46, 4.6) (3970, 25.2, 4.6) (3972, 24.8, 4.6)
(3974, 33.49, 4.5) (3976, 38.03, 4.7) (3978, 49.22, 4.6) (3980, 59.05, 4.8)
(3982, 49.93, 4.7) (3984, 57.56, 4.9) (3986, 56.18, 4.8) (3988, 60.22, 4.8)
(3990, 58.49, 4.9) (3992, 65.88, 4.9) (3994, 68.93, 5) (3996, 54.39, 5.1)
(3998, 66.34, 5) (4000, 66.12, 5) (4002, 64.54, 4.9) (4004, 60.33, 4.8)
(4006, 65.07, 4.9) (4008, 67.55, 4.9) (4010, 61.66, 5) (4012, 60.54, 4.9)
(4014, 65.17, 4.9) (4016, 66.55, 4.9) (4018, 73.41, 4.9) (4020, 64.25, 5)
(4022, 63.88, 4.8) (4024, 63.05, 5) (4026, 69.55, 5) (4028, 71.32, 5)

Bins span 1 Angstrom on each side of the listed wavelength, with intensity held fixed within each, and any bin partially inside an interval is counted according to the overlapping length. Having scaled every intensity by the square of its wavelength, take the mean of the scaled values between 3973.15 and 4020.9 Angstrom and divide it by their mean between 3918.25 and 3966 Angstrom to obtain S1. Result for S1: 1.7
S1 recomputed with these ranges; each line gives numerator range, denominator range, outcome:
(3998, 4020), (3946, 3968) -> 1.62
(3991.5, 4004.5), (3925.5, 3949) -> 2.14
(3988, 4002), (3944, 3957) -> 1.36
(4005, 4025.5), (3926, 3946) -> 2.39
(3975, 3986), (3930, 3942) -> 2.19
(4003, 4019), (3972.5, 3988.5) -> 1.34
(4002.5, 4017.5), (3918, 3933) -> 1.92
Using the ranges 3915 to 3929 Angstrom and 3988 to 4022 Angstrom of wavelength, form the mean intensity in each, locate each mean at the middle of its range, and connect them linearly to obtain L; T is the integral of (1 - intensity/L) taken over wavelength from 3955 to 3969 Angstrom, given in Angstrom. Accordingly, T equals 5.0 Angstrom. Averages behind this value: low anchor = 43.3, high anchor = 64.2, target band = 34.1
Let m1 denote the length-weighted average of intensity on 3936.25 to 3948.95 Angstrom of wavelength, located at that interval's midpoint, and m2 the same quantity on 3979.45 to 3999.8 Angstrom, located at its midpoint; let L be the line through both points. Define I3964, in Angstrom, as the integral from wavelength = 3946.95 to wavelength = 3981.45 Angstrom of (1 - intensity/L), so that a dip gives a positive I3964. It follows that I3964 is 4.7 Angstrom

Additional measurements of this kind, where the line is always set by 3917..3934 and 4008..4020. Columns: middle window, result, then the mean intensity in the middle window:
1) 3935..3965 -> 2.59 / 39.9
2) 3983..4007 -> -1.22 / 62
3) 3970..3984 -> 2.87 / 42.3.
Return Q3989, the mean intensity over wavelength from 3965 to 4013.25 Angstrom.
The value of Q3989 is 52.3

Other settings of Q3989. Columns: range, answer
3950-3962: 47.6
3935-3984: 38.6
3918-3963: 37.9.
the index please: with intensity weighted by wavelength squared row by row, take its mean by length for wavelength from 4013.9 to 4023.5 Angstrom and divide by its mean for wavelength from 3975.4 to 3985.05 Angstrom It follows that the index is 1.3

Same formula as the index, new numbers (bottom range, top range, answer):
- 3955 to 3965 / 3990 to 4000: 1.62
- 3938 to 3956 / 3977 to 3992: 1.35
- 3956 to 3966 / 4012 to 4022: 1.82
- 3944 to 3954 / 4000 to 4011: 1.39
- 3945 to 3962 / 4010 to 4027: 1.44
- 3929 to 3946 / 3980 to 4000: 2.29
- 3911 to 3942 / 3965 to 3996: 1.31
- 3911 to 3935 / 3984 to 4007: 1.67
